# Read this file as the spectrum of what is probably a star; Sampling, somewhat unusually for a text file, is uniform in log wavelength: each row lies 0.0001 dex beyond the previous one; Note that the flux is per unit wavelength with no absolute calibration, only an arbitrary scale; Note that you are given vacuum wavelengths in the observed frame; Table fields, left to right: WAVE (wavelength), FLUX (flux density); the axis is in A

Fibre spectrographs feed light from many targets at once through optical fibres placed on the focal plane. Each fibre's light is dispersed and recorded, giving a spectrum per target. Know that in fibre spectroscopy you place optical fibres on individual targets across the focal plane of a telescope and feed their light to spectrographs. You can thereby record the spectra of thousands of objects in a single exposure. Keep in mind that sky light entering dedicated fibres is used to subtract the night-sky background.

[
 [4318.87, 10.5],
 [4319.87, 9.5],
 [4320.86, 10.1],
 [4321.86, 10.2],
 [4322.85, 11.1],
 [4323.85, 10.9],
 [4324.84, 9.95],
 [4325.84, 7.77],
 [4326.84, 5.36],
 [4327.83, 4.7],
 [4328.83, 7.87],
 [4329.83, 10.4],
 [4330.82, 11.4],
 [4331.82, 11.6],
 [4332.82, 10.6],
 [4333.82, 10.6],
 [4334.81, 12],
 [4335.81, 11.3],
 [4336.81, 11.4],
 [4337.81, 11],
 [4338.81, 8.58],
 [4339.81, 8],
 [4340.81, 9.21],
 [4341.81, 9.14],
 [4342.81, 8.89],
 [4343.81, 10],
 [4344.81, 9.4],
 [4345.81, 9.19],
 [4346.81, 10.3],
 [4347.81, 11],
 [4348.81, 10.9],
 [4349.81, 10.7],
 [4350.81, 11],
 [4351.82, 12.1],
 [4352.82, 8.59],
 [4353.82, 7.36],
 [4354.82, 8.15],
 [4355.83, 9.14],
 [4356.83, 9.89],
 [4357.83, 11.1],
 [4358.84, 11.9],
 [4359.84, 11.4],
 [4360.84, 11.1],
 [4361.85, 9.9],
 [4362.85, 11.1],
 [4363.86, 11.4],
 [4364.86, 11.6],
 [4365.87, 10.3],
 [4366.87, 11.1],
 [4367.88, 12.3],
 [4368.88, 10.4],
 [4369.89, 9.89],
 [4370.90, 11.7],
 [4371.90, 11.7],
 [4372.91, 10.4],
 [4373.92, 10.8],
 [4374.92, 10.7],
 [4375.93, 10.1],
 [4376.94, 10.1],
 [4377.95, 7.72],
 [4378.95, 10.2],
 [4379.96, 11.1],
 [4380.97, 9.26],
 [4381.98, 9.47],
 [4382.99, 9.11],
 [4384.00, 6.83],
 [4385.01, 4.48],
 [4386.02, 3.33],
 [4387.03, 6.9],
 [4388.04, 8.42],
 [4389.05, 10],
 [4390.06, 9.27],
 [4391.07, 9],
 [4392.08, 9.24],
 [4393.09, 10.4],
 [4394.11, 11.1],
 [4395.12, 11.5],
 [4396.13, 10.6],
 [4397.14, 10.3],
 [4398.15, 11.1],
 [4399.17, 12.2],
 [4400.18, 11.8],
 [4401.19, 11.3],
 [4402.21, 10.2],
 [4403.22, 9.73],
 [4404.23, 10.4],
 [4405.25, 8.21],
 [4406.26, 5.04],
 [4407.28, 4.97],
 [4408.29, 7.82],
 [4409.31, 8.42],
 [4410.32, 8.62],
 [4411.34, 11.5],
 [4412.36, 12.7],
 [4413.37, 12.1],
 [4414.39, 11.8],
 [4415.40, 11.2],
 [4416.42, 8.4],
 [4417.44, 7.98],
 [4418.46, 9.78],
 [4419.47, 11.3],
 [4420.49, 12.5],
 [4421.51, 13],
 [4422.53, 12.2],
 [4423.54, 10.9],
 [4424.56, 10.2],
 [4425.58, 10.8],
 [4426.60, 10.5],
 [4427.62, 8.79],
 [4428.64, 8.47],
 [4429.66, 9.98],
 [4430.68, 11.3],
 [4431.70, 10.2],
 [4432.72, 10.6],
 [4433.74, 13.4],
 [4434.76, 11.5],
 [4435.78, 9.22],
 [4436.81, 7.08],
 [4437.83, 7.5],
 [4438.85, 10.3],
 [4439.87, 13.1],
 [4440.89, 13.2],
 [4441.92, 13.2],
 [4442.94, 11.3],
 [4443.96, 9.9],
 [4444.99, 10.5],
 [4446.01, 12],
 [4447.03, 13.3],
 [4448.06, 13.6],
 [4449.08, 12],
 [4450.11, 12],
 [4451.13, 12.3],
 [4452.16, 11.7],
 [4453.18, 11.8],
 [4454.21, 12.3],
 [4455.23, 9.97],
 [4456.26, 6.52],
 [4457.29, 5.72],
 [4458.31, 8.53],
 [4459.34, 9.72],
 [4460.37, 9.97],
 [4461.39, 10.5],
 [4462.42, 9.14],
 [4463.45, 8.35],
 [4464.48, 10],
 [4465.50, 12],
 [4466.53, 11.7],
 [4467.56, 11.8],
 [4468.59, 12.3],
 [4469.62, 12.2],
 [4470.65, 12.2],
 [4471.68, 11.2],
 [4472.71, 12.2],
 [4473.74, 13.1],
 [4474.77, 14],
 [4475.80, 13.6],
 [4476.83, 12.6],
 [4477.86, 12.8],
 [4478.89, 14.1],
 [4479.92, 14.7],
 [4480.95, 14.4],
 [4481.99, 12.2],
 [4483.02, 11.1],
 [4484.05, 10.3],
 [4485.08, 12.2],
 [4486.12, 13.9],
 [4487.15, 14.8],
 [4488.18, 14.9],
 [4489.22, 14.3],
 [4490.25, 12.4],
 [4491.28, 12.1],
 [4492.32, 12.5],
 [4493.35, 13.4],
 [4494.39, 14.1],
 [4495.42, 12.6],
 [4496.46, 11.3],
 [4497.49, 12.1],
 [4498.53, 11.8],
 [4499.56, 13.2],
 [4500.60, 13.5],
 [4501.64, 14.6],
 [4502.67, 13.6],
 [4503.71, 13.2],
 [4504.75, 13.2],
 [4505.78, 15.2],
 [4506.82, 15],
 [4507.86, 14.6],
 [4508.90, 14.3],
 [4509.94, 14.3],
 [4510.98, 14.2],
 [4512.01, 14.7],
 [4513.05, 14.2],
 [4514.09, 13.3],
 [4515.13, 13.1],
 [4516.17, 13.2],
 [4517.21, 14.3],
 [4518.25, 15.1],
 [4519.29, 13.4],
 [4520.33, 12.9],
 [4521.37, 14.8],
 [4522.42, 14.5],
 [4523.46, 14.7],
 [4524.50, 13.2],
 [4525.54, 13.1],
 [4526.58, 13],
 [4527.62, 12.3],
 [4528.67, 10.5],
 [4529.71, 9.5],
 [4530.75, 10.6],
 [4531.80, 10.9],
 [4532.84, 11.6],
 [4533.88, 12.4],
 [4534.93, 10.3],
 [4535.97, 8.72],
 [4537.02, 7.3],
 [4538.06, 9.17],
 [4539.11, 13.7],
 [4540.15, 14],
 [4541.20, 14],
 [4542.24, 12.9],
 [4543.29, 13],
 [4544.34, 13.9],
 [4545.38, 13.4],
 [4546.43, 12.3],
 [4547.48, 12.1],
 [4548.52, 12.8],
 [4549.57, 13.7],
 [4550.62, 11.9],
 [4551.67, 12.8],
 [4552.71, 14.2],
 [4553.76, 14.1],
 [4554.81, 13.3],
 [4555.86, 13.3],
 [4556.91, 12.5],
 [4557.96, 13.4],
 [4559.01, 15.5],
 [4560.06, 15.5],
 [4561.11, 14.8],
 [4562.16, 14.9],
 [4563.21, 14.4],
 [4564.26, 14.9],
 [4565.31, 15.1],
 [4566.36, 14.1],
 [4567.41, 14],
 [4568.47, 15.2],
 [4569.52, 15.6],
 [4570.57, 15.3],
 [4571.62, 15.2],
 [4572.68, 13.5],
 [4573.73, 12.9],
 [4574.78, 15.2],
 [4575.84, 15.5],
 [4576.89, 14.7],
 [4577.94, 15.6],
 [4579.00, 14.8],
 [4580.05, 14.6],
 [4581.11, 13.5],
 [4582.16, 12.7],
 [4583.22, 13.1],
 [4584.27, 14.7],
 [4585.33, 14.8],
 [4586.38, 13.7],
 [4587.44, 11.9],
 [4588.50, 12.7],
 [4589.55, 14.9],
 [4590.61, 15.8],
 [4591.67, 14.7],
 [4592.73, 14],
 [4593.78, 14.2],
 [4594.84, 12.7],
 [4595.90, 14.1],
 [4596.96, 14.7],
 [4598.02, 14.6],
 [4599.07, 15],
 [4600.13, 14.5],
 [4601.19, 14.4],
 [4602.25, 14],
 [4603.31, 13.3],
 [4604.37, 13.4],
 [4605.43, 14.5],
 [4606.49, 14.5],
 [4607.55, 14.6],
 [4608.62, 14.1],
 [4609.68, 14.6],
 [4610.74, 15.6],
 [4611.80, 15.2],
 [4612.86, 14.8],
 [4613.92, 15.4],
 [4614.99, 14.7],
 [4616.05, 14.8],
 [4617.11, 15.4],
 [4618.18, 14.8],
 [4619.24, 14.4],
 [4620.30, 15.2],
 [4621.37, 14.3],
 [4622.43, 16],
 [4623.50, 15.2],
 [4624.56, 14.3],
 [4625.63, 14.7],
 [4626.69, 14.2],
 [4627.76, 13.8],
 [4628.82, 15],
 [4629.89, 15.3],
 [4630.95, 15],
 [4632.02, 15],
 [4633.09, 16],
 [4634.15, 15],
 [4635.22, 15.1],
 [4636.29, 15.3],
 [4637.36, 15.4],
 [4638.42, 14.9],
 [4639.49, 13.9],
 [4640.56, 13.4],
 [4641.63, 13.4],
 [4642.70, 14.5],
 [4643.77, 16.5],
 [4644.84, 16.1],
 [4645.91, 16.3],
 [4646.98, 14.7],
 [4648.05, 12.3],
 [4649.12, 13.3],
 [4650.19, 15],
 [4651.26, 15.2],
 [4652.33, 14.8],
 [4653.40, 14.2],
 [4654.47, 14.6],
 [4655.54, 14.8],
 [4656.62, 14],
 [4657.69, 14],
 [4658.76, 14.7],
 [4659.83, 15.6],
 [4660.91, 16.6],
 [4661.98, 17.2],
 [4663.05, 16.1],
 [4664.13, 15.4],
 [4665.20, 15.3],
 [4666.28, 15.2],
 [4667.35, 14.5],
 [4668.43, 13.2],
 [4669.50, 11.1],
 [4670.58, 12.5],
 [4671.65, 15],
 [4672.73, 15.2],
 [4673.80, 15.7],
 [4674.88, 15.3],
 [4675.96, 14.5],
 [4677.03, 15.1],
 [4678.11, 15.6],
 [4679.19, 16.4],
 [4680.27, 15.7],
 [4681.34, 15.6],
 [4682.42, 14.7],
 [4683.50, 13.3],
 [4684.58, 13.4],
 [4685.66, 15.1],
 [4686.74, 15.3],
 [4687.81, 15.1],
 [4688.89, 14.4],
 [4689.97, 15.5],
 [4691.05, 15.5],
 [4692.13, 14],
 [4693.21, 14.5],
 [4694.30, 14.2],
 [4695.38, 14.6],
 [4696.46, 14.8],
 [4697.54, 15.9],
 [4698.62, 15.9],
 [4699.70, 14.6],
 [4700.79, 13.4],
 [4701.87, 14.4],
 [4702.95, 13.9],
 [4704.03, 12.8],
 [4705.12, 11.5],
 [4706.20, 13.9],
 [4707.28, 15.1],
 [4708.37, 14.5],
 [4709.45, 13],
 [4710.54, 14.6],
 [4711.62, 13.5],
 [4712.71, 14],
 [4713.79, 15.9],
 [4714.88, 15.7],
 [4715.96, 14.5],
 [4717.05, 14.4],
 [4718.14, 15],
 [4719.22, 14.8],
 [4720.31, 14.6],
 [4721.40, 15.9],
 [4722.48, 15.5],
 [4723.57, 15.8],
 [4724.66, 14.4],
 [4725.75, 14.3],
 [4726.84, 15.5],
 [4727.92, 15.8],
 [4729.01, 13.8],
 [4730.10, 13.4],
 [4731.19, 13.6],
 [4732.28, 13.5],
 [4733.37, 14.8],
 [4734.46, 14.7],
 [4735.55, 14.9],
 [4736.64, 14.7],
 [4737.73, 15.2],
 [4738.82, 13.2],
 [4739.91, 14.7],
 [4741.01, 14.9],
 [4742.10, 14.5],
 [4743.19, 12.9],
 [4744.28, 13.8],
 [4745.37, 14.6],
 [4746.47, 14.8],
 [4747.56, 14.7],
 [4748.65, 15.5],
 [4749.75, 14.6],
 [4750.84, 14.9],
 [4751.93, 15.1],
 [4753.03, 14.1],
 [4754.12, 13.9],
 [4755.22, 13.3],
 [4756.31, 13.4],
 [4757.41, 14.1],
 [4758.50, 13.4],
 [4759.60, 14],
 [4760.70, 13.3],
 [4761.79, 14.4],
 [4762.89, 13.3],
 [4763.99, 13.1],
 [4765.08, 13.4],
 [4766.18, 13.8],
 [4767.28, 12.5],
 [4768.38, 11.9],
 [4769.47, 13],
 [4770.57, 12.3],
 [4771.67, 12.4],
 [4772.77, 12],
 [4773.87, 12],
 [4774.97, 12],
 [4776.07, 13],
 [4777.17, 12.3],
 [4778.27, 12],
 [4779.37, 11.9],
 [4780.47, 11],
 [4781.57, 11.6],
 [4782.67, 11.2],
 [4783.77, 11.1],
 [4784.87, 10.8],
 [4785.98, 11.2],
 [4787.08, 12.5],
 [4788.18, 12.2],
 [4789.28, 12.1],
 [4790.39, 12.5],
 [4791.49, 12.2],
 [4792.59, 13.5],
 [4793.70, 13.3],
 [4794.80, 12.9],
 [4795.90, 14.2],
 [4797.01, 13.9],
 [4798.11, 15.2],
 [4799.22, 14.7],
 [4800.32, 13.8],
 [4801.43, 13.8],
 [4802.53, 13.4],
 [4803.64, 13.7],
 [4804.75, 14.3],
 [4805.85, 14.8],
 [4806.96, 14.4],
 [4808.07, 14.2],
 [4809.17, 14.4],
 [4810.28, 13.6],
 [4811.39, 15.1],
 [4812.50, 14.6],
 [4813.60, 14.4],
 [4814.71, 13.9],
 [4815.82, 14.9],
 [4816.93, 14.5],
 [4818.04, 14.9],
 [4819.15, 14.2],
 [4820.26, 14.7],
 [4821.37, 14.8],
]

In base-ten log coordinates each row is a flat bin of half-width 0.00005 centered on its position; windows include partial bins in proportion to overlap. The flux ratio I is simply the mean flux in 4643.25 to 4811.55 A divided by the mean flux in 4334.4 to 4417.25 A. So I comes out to 1.43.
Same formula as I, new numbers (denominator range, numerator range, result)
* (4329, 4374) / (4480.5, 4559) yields 1.24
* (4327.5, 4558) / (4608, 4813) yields 1.26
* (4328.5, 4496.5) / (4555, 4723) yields 1.37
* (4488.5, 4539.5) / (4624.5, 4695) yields 1.15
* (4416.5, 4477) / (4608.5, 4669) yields 1.36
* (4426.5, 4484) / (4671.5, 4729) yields 1.31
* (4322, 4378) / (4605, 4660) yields 1.46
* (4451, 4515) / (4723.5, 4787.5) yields 1.09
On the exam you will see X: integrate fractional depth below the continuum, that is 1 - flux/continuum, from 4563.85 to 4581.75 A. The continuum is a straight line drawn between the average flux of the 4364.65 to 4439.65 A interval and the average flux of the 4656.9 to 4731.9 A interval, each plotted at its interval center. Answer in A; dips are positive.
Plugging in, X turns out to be -2.77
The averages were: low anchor 9.93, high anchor 14.7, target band 14.7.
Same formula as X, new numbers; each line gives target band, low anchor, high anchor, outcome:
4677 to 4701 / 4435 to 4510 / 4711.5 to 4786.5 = -2.77 A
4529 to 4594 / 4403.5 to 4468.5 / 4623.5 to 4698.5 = -2.79 A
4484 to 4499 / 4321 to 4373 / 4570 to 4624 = -0.36 A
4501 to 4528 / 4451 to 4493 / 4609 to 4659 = -2.96 A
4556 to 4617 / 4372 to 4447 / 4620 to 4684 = -3.99 A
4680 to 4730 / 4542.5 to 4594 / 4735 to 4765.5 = -1.64 A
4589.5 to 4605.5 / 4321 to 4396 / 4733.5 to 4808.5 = -3.21 A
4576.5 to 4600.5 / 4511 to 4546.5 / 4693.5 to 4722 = -1.72 A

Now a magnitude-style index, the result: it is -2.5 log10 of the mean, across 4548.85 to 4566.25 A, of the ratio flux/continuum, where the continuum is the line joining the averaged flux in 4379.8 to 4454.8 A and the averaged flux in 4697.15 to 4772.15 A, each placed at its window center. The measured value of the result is -0.17 mag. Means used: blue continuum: 10.2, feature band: 14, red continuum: 14.2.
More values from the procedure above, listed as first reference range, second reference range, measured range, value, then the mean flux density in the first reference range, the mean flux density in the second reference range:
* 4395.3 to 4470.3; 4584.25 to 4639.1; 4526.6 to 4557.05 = 0.08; 10.5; 14.6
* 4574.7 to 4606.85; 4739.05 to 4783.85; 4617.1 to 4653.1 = -0.06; 14.2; 13.3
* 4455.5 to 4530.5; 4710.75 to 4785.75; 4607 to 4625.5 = -0.13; 12.6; 13.8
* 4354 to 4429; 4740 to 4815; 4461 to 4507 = -0.17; 9.97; 13.4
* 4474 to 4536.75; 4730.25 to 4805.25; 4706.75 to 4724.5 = -0.11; 13.1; 13.4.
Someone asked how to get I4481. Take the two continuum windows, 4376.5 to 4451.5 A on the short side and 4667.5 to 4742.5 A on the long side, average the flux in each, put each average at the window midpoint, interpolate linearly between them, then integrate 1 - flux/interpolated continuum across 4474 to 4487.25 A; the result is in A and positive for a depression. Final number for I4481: -2.3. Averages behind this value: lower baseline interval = 10.1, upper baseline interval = 14.6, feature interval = 13.1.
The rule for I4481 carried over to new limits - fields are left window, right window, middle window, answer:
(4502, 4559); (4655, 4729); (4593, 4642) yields -2.5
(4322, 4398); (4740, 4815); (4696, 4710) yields -1.5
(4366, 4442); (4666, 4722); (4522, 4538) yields 0.7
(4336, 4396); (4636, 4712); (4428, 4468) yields 1.7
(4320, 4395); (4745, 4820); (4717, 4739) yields -3.0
